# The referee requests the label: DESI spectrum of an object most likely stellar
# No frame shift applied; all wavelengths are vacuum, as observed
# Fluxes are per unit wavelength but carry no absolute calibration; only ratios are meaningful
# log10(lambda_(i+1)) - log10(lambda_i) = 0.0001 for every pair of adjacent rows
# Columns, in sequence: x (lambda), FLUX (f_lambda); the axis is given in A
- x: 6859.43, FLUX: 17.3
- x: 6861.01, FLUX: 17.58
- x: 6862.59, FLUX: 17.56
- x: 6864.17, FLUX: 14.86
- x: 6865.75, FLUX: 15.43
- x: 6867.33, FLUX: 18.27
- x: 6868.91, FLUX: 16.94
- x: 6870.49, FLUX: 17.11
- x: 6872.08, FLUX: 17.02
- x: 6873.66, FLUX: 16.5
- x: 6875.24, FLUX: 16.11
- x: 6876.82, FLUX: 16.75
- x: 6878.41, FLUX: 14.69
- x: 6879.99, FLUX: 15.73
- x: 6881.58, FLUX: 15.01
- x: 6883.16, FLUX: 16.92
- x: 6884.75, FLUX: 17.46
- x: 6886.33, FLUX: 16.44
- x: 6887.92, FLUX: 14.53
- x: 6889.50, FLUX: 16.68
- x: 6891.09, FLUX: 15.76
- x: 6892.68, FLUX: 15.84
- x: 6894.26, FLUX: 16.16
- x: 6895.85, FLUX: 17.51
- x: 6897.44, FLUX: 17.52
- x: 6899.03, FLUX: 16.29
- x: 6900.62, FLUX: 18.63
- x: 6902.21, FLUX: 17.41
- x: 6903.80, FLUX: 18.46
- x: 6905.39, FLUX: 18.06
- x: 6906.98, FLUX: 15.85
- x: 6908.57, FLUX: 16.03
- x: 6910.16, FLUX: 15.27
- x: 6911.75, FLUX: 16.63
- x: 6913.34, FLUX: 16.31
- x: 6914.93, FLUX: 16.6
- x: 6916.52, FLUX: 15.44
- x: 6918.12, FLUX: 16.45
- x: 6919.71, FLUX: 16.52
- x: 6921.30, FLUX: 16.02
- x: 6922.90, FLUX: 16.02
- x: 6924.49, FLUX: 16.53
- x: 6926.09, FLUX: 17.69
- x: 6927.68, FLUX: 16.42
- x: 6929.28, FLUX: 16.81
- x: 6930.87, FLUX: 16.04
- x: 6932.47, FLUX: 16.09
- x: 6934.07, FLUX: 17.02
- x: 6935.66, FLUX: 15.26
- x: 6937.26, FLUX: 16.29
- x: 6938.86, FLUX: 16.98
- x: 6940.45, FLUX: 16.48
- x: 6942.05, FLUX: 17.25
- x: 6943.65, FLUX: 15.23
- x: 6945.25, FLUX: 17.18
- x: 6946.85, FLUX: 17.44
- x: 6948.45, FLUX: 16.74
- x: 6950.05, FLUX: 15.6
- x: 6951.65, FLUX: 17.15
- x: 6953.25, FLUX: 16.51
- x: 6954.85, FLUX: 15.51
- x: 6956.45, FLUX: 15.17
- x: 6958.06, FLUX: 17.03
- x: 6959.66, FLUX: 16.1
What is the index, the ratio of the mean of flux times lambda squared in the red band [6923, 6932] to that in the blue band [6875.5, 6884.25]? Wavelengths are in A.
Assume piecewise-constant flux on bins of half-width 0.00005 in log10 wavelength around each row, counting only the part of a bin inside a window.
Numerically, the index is 1.06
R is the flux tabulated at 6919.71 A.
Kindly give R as 16.52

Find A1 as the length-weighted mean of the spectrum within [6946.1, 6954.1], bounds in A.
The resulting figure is 16.7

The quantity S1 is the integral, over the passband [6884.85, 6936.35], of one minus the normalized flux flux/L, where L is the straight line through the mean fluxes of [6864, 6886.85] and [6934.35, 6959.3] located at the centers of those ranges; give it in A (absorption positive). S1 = -0.4 A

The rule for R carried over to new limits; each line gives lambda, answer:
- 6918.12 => 16.45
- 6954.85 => 15.51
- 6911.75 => 16.63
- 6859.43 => 17.3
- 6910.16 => 15.27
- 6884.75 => 17.46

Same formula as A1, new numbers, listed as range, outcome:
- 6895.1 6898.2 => 17.5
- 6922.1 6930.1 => 16.7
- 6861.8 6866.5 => 16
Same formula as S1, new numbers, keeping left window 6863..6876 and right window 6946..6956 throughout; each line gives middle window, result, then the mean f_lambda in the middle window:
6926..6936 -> 0.0 A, 16.5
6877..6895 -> 0.6 A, 16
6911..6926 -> 0.1 A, 16.3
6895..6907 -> -0.8 A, 17.6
